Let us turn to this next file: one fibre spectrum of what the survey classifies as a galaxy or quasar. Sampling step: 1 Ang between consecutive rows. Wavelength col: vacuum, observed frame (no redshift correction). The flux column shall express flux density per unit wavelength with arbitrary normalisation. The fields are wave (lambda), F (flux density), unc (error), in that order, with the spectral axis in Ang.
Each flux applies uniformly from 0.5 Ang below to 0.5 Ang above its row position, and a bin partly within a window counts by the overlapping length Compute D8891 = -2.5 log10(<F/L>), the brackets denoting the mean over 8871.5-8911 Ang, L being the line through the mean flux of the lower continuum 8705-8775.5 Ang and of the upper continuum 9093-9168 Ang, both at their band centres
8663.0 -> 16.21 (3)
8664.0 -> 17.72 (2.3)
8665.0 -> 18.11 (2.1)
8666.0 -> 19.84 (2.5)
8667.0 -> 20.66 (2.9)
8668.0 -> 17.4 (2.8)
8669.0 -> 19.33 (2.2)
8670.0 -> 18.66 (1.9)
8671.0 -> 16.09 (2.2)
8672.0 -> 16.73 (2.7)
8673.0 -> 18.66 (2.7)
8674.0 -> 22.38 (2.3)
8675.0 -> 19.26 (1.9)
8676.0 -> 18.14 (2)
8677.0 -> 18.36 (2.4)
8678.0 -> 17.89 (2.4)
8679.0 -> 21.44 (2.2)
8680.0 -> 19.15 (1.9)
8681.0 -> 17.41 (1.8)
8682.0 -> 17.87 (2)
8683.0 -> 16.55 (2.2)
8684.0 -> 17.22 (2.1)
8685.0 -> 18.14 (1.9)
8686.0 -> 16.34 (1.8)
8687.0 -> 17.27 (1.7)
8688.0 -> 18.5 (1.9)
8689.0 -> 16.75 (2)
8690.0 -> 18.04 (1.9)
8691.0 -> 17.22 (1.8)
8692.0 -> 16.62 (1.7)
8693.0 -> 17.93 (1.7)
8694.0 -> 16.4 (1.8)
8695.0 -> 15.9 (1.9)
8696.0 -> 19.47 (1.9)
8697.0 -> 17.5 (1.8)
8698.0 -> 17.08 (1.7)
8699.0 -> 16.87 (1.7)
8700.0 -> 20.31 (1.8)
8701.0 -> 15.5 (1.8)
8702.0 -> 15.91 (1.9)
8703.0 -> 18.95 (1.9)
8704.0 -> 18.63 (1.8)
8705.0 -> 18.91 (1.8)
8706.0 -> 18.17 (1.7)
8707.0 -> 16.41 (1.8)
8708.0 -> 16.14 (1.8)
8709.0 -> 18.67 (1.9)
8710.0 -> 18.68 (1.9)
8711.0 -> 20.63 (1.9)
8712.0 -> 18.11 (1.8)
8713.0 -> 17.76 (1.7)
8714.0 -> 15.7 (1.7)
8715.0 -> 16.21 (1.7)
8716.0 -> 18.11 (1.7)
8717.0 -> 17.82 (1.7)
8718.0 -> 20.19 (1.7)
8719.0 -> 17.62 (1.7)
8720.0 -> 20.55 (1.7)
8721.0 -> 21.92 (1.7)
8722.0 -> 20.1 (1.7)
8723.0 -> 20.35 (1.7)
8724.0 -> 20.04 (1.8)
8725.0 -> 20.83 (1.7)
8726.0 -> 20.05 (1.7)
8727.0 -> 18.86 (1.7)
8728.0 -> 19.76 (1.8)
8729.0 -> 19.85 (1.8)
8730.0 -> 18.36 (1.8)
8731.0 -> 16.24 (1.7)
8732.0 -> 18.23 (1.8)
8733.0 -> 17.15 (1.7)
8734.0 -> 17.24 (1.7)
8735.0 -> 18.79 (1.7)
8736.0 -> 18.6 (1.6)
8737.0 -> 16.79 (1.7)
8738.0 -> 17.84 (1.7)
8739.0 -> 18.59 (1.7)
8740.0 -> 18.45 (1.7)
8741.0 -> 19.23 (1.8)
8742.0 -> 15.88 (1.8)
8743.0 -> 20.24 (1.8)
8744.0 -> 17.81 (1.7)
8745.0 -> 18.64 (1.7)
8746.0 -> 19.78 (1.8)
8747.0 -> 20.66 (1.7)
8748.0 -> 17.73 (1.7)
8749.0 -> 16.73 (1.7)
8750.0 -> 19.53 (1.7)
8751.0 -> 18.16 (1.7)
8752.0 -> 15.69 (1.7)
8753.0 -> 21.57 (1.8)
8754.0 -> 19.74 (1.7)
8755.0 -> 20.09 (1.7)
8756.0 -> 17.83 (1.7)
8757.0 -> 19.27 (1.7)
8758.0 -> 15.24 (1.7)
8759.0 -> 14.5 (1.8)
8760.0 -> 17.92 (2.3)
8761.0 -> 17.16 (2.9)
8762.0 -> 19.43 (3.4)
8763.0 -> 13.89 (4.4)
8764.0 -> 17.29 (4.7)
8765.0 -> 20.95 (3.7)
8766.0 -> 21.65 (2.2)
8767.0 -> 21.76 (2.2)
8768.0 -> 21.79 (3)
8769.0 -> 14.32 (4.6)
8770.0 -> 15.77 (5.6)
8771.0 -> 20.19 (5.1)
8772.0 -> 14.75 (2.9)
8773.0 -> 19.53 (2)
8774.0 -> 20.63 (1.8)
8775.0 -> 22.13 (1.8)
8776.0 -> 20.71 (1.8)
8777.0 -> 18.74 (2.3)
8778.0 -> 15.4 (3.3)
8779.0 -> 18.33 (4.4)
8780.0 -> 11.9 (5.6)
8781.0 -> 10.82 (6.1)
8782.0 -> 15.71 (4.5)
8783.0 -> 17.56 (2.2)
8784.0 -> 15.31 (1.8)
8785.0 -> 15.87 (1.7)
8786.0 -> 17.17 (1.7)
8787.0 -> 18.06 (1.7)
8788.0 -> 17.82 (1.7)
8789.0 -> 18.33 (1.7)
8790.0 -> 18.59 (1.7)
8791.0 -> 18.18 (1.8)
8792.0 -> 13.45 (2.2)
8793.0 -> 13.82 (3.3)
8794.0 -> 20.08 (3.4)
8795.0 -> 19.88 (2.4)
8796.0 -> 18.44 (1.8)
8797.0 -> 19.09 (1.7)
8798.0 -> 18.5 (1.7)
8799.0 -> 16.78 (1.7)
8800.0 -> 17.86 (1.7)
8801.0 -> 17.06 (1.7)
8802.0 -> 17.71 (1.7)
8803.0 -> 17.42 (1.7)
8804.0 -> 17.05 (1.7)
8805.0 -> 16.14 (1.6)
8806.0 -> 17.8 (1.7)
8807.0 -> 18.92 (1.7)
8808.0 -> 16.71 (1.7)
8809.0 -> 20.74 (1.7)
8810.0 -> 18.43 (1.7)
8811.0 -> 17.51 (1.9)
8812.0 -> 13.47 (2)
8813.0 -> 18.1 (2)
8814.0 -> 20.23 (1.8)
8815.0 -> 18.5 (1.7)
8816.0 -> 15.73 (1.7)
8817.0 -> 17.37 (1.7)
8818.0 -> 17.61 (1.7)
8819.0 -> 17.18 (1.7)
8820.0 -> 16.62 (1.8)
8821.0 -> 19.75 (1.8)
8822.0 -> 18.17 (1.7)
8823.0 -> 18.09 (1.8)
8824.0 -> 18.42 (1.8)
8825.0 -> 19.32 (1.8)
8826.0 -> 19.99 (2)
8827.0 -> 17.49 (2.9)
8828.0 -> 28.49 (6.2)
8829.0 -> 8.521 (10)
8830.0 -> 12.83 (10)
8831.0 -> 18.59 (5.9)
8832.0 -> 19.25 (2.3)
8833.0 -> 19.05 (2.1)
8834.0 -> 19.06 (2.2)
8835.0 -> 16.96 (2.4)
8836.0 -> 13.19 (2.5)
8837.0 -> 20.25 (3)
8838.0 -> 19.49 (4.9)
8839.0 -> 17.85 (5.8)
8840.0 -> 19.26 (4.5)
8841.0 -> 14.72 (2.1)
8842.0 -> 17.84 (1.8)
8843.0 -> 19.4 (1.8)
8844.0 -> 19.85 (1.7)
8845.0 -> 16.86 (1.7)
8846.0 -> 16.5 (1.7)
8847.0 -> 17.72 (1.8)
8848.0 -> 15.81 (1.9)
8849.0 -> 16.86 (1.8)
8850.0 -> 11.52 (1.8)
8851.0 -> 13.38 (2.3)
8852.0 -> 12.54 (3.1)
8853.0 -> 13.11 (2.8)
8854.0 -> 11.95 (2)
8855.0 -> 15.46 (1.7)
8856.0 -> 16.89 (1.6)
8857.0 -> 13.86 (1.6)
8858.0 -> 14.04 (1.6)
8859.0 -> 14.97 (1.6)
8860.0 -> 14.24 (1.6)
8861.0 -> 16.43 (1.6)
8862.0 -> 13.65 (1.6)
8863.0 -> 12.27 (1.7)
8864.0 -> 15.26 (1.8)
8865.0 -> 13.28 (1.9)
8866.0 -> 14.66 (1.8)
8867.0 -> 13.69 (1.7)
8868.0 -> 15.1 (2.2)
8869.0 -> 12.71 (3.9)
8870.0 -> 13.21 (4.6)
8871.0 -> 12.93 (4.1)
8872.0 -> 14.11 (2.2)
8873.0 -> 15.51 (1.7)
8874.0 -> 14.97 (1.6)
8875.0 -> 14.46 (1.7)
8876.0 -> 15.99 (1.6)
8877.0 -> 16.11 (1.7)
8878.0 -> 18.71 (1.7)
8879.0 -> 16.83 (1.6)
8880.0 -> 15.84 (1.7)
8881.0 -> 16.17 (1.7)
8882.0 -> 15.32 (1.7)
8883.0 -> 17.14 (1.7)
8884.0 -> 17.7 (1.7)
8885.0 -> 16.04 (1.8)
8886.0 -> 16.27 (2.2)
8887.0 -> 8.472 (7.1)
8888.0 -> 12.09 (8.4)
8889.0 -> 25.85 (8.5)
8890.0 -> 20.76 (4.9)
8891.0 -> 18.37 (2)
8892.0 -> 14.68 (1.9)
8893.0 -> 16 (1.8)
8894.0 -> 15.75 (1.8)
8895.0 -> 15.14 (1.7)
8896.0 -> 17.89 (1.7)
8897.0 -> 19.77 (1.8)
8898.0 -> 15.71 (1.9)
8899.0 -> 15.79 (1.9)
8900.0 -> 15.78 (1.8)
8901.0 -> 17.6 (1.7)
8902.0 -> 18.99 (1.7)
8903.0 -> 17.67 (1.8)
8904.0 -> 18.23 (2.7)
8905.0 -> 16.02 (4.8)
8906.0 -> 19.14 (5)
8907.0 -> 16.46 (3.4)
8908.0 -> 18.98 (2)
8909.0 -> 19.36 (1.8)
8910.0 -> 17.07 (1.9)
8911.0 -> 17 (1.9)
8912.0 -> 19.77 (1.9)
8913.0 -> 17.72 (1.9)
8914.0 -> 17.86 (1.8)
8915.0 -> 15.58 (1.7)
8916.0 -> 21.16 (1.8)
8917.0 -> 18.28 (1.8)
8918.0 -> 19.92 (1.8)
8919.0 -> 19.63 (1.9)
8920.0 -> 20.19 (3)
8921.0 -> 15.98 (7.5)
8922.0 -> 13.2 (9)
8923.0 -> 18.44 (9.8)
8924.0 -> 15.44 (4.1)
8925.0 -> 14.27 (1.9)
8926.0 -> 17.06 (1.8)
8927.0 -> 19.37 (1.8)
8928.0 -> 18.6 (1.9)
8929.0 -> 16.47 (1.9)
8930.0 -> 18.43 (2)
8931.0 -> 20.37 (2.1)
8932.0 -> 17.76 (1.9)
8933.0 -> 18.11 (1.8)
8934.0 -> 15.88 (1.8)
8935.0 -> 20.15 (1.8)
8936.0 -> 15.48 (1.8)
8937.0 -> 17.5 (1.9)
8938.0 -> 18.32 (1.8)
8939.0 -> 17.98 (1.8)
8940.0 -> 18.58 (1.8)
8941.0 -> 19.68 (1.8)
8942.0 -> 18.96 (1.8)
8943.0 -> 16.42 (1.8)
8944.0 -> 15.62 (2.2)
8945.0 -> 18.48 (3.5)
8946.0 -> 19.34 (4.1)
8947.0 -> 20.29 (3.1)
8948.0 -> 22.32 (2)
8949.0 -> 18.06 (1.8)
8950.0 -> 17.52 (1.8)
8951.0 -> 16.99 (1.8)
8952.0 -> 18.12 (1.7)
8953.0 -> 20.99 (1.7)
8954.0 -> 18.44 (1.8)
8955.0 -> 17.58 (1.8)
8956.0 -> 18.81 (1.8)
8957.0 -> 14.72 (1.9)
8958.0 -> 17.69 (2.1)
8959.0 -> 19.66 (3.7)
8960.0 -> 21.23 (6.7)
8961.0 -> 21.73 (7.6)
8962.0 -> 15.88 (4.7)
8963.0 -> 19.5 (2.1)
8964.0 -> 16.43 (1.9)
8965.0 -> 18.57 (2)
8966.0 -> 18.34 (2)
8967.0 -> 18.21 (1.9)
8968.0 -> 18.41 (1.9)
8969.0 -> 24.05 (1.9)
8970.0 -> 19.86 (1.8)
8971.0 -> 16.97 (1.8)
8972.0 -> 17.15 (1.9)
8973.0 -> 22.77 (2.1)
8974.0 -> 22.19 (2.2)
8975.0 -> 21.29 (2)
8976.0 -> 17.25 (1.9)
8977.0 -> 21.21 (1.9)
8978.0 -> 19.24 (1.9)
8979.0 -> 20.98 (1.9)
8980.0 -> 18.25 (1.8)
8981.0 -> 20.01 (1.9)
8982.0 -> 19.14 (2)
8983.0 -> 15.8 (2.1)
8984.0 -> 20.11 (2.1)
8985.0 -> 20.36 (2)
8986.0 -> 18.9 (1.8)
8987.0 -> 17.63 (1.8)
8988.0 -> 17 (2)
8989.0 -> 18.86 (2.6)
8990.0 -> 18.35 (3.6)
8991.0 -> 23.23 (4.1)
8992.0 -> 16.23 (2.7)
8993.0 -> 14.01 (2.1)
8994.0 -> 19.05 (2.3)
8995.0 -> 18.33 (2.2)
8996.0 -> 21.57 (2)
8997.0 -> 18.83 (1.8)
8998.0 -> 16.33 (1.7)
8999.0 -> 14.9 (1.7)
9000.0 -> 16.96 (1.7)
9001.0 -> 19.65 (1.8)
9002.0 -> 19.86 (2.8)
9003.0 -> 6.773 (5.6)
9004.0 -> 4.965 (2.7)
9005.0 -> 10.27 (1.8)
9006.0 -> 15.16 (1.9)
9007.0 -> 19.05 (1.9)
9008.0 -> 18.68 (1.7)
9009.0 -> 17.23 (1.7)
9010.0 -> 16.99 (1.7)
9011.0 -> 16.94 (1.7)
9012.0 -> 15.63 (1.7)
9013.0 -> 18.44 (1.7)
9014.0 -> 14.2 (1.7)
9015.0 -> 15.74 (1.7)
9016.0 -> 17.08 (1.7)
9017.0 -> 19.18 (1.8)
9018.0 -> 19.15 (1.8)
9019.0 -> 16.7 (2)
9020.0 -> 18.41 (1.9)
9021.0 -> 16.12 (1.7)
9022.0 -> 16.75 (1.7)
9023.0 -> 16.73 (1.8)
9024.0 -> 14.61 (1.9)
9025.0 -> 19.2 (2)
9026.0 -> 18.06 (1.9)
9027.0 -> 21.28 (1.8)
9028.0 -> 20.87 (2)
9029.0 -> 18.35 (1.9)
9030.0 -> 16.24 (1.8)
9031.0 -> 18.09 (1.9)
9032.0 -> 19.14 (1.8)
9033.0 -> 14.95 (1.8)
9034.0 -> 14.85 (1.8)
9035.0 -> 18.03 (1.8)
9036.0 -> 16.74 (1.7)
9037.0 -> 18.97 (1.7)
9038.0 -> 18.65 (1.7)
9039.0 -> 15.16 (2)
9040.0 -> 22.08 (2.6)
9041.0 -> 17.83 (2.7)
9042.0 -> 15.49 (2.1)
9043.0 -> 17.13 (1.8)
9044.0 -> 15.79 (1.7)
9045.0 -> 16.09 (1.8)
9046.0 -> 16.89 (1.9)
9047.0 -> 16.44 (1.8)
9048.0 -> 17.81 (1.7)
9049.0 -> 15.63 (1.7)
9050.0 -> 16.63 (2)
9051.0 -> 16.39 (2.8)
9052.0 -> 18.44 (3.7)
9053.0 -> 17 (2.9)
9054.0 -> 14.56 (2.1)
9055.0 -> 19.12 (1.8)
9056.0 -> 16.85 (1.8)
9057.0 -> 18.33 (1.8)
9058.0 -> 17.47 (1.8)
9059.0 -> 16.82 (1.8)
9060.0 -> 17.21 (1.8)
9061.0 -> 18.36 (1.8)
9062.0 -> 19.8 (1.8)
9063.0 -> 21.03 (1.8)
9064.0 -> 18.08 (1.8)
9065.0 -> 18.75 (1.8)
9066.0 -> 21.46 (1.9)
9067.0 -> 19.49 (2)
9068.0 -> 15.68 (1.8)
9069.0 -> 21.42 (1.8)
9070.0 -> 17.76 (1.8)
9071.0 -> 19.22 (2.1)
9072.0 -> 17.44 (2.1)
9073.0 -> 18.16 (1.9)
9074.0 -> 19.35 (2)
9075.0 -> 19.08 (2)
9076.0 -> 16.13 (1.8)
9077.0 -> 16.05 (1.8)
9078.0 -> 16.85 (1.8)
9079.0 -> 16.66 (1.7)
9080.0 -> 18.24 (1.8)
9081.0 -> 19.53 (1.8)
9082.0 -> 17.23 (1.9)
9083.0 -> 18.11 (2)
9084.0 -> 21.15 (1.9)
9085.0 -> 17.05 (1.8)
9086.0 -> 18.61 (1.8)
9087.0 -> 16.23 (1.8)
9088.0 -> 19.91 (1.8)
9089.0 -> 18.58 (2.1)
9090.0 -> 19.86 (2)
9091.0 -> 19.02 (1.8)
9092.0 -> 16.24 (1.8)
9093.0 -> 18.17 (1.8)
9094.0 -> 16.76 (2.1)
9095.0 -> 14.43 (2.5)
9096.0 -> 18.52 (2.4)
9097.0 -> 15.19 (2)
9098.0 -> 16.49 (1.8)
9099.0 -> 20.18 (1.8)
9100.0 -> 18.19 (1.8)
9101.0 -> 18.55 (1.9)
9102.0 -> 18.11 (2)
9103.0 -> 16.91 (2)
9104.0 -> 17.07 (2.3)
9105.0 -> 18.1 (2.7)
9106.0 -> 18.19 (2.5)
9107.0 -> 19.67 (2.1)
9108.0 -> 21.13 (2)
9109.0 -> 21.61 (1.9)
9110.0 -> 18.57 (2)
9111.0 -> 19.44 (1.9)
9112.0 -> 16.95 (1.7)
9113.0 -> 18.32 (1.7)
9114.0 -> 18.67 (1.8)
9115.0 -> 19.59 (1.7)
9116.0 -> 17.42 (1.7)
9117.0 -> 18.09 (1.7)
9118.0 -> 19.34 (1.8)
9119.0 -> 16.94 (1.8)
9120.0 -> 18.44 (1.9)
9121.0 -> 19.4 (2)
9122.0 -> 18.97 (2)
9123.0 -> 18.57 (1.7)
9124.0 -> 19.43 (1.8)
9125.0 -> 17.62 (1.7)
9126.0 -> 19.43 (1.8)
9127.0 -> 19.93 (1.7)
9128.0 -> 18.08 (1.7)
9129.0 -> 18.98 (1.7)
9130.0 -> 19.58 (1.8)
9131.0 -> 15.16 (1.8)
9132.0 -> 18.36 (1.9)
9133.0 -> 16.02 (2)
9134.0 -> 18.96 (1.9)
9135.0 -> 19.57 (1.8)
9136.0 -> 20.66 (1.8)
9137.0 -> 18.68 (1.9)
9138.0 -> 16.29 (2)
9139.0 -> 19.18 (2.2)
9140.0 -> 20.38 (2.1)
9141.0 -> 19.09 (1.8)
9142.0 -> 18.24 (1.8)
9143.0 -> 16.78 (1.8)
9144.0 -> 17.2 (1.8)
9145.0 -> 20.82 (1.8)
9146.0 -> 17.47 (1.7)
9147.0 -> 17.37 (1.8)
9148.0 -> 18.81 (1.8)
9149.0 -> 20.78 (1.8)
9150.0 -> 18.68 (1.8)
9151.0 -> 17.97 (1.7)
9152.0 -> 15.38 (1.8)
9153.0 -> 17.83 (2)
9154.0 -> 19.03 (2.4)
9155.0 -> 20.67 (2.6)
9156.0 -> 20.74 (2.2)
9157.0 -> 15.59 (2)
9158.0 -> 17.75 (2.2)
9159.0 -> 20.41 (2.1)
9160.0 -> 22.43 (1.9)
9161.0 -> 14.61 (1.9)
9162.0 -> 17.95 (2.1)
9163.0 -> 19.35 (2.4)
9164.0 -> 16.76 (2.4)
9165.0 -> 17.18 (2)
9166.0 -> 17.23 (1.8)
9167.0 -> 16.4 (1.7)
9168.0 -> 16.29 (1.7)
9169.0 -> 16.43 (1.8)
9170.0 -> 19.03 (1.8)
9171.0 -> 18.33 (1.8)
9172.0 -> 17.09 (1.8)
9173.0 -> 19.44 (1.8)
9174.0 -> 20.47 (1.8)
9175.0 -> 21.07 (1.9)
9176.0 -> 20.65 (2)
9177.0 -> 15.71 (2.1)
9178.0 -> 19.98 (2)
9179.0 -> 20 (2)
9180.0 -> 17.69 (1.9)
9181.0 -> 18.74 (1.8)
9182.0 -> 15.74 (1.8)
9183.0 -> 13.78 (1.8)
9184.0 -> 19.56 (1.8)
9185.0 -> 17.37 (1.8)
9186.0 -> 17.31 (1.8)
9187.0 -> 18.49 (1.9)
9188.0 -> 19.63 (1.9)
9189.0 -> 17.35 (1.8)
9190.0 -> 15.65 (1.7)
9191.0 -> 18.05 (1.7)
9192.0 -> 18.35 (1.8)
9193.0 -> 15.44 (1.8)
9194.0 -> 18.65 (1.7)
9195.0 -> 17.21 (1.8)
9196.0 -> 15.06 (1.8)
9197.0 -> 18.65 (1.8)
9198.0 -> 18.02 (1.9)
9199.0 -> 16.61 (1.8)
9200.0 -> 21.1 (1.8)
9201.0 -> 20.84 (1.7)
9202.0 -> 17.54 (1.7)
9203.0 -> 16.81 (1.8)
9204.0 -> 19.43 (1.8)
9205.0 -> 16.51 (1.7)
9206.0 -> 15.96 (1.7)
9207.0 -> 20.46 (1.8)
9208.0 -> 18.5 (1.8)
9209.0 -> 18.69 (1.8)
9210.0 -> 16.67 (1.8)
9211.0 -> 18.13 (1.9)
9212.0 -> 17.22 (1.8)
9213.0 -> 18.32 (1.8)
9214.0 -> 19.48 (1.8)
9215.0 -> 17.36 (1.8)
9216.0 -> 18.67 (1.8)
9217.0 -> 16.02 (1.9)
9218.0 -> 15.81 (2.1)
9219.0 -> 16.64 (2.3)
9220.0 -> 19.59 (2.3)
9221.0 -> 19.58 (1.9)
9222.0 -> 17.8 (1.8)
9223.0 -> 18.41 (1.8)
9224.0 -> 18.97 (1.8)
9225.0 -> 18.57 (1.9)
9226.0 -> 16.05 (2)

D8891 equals 0.105 mag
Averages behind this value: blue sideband 18.5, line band 16.7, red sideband 18.3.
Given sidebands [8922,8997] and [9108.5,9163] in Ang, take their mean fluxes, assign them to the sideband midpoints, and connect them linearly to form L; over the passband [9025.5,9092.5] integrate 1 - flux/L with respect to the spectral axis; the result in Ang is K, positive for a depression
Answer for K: 2.4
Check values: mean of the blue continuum 18.6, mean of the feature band 17.9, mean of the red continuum 18.6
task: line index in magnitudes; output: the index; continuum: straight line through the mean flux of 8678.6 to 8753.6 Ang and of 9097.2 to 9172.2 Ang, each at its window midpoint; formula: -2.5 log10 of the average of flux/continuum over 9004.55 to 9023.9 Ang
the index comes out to 0.10 mag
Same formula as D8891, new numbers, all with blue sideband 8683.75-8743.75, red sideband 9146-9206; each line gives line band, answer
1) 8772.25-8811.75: 0.04 mag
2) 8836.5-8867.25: 0.16 mag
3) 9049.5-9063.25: 0.03 mag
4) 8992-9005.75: 0.17 mag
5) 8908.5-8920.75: -0.03 mag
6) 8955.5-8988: -0.06 mag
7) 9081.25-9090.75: -0.03 mag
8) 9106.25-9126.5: -0.05 mag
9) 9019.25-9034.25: 0.03 mag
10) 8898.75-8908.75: 0.03 mag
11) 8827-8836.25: 0.04 mag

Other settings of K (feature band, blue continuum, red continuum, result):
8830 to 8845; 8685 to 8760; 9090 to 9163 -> 0.2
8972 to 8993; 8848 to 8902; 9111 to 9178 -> -3.4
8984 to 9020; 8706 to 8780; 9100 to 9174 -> 2.8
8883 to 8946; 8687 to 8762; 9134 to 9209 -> 2.4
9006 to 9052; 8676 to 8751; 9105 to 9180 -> 2.8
